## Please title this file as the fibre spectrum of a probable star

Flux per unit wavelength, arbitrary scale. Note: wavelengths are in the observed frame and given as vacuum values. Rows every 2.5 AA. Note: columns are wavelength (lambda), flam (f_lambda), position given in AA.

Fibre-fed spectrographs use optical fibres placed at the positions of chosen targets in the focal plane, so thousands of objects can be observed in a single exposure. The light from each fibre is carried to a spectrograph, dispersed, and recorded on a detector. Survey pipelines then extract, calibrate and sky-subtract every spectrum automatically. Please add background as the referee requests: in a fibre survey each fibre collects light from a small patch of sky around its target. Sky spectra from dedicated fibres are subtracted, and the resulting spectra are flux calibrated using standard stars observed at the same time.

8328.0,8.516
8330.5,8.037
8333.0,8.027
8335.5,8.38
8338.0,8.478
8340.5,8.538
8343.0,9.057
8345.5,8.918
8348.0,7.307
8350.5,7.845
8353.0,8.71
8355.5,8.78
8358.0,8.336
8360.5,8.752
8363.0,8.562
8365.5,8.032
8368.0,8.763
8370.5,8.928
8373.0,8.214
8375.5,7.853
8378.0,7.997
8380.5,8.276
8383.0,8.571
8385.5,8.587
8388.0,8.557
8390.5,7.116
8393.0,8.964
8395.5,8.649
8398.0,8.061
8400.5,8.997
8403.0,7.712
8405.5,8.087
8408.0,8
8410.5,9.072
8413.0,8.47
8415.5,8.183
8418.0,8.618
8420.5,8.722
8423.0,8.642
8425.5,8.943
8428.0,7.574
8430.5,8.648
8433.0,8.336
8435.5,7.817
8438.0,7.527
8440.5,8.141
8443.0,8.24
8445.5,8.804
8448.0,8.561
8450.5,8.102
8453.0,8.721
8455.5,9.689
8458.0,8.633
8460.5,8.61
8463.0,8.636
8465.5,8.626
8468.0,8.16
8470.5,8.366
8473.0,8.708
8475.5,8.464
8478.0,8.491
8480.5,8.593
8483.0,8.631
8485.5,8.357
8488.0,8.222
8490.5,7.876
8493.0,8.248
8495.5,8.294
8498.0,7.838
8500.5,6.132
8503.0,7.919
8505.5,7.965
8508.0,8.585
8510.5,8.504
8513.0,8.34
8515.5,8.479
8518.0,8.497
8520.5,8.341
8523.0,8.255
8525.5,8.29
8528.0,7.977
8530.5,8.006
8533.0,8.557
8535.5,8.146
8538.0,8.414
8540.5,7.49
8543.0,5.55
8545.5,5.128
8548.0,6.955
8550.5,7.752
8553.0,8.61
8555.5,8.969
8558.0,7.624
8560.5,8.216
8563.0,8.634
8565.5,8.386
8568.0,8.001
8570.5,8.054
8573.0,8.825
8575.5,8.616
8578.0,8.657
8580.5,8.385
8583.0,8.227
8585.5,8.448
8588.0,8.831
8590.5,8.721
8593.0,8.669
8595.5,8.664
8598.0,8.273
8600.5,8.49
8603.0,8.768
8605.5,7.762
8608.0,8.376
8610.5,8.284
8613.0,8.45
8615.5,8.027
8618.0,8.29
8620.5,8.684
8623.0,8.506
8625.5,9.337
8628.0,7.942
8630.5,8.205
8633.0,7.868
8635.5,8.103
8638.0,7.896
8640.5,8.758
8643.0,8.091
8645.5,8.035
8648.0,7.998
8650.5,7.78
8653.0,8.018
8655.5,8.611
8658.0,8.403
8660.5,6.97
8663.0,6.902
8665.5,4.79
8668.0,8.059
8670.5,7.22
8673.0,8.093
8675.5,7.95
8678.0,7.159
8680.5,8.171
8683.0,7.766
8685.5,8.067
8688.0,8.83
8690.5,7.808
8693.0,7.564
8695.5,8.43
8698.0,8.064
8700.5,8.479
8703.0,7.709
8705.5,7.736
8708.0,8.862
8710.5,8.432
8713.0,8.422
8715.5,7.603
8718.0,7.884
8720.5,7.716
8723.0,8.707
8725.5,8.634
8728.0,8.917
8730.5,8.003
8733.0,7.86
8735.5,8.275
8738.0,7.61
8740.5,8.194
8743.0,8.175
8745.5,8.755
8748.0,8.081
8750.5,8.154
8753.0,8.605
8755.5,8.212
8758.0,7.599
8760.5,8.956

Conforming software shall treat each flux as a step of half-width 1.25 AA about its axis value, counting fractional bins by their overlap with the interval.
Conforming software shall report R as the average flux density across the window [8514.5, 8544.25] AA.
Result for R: 8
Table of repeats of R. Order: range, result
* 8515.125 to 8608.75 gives 8.15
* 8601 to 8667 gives 8.04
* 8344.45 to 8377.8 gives 8.37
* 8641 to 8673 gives 7.62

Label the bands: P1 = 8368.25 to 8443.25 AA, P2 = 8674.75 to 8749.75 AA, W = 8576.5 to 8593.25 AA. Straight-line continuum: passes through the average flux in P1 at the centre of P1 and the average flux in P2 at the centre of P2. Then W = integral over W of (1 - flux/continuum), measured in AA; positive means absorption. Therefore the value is -0.7 AA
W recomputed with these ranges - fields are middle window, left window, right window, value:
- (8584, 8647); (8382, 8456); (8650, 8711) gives -3.2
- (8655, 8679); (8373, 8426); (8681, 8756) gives 2.4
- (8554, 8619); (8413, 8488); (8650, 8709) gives -2.7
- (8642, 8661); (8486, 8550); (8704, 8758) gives 0.1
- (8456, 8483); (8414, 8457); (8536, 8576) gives -1.0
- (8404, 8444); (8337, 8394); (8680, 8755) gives 0.2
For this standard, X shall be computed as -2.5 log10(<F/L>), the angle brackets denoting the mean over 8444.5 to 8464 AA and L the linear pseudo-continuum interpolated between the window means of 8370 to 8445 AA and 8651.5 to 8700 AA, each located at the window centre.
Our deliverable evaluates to -0.06 mag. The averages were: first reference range 8.32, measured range 8.72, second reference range 7.74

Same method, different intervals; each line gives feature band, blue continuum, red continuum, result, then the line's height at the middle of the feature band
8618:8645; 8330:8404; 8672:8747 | -0.02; 8.18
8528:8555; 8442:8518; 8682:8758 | 0.11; 8.31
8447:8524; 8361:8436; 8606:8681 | -0.02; 8.23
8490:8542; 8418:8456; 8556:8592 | 0.04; 8.41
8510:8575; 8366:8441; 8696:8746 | 0.04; 8.27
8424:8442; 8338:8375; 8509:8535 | 0.03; 8.4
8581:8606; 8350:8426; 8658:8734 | -0.06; 8.07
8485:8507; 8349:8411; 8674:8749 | 0.06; 8.28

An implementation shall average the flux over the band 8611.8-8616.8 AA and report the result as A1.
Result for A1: 8.24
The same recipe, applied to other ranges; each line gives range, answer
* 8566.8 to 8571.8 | 8.04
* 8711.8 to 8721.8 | 7.91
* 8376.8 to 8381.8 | 8.14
